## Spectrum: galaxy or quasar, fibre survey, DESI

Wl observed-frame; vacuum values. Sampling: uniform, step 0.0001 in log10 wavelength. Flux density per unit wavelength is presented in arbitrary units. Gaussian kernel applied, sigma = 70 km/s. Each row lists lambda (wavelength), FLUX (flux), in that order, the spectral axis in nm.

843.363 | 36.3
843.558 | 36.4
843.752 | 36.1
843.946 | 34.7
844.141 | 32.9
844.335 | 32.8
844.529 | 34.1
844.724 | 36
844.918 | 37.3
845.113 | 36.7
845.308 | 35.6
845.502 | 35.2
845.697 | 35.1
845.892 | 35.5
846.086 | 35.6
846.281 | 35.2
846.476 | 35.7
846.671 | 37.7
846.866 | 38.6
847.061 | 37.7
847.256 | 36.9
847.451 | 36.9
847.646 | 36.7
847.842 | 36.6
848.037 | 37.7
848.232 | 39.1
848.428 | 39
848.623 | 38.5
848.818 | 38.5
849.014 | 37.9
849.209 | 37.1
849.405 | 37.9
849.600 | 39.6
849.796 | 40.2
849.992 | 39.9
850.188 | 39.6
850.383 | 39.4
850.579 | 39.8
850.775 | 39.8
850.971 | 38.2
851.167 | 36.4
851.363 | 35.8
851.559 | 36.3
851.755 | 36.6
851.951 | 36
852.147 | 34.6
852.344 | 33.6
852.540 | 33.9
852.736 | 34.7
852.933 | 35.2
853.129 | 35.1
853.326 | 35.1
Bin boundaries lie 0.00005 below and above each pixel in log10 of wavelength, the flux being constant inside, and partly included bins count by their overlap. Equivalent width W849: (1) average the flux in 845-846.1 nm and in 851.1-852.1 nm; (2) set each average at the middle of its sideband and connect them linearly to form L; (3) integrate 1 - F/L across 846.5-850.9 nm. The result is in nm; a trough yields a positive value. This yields -0.30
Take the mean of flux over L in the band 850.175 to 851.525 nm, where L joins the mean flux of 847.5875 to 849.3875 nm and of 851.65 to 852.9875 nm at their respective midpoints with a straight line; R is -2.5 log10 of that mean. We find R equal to -0.06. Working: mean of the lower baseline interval 37.9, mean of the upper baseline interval 34.9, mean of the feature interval 38.3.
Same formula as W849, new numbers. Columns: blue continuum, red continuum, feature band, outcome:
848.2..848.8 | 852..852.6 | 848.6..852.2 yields -0.15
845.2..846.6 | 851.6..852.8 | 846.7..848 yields -0.07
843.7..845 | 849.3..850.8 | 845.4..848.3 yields 0.02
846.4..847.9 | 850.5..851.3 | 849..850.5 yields -0.04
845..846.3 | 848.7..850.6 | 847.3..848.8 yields -0.01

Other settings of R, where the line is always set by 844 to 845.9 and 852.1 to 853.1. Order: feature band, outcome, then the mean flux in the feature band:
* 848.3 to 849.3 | -0.10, 38.2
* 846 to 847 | -0.05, 36.6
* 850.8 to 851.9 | -0.07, 36.8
